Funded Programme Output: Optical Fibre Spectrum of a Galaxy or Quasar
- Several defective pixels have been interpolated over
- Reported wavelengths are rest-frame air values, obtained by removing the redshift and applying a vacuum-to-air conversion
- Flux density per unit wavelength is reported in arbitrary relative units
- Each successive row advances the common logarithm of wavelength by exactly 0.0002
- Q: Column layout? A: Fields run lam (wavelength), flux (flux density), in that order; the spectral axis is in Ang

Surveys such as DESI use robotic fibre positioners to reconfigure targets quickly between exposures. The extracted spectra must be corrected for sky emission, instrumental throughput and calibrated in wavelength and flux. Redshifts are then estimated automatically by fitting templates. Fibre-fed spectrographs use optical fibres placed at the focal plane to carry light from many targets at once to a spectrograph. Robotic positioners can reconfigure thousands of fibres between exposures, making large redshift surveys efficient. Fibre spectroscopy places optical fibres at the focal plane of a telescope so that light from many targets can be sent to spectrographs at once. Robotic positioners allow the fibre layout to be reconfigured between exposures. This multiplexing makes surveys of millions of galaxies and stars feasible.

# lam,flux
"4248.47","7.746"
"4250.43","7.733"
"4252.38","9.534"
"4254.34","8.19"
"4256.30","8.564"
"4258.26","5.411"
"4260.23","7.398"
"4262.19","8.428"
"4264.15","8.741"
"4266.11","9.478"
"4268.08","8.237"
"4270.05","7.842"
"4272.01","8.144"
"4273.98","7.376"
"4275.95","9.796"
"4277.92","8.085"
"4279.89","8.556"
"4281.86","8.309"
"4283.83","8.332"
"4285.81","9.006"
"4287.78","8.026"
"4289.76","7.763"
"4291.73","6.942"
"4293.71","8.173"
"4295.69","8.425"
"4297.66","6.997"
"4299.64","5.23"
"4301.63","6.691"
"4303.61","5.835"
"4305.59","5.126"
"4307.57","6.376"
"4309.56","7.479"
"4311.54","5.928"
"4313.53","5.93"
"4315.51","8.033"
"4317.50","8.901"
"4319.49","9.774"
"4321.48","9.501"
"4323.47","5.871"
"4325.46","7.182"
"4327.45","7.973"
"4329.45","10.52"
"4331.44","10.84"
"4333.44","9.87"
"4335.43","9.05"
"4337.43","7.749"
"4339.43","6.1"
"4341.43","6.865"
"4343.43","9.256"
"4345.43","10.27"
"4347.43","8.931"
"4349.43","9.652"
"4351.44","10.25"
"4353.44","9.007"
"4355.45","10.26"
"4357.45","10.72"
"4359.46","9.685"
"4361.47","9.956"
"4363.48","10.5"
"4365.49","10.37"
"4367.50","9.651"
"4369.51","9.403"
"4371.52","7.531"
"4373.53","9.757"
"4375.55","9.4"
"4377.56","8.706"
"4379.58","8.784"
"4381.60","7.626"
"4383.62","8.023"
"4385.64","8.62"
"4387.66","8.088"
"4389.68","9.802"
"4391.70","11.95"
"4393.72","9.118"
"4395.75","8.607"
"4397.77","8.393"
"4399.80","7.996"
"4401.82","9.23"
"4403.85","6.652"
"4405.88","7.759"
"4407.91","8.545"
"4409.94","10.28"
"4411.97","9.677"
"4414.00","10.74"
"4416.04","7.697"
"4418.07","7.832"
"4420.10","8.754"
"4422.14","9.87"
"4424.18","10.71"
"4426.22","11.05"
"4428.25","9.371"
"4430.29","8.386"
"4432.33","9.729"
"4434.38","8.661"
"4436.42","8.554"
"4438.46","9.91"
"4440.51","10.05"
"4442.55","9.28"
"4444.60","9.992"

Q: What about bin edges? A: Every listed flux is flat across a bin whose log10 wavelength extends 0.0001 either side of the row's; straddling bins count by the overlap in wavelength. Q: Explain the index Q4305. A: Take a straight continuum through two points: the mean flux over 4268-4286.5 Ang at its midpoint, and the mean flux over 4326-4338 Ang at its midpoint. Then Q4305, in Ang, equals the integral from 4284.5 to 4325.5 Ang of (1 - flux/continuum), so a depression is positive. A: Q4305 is 7.1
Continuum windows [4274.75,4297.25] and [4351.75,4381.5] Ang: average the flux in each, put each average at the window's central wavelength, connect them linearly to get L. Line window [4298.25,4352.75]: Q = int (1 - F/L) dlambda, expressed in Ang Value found 5.7 Ang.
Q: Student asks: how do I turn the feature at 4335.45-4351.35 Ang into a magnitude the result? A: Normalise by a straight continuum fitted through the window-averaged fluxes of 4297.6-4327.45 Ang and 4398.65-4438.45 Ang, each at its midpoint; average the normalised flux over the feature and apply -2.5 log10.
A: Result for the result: -0.12 mag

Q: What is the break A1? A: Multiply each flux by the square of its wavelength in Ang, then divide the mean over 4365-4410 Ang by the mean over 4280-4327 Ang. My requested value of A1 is 1.24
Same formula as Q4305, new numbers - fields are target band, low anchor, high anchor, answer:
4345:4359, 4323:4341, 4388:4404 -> -2.1 Ang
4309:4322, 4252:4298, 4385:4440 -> 0.8 Ang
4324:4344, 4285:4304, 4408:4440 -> -1.3 Ang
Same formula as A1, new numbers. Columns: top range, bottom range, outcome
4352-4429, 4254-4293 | 1.20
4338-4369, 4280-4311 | 1.33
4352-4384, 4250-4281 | 1.19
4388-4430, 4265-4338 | 1.21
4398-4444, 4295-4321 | 1.37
